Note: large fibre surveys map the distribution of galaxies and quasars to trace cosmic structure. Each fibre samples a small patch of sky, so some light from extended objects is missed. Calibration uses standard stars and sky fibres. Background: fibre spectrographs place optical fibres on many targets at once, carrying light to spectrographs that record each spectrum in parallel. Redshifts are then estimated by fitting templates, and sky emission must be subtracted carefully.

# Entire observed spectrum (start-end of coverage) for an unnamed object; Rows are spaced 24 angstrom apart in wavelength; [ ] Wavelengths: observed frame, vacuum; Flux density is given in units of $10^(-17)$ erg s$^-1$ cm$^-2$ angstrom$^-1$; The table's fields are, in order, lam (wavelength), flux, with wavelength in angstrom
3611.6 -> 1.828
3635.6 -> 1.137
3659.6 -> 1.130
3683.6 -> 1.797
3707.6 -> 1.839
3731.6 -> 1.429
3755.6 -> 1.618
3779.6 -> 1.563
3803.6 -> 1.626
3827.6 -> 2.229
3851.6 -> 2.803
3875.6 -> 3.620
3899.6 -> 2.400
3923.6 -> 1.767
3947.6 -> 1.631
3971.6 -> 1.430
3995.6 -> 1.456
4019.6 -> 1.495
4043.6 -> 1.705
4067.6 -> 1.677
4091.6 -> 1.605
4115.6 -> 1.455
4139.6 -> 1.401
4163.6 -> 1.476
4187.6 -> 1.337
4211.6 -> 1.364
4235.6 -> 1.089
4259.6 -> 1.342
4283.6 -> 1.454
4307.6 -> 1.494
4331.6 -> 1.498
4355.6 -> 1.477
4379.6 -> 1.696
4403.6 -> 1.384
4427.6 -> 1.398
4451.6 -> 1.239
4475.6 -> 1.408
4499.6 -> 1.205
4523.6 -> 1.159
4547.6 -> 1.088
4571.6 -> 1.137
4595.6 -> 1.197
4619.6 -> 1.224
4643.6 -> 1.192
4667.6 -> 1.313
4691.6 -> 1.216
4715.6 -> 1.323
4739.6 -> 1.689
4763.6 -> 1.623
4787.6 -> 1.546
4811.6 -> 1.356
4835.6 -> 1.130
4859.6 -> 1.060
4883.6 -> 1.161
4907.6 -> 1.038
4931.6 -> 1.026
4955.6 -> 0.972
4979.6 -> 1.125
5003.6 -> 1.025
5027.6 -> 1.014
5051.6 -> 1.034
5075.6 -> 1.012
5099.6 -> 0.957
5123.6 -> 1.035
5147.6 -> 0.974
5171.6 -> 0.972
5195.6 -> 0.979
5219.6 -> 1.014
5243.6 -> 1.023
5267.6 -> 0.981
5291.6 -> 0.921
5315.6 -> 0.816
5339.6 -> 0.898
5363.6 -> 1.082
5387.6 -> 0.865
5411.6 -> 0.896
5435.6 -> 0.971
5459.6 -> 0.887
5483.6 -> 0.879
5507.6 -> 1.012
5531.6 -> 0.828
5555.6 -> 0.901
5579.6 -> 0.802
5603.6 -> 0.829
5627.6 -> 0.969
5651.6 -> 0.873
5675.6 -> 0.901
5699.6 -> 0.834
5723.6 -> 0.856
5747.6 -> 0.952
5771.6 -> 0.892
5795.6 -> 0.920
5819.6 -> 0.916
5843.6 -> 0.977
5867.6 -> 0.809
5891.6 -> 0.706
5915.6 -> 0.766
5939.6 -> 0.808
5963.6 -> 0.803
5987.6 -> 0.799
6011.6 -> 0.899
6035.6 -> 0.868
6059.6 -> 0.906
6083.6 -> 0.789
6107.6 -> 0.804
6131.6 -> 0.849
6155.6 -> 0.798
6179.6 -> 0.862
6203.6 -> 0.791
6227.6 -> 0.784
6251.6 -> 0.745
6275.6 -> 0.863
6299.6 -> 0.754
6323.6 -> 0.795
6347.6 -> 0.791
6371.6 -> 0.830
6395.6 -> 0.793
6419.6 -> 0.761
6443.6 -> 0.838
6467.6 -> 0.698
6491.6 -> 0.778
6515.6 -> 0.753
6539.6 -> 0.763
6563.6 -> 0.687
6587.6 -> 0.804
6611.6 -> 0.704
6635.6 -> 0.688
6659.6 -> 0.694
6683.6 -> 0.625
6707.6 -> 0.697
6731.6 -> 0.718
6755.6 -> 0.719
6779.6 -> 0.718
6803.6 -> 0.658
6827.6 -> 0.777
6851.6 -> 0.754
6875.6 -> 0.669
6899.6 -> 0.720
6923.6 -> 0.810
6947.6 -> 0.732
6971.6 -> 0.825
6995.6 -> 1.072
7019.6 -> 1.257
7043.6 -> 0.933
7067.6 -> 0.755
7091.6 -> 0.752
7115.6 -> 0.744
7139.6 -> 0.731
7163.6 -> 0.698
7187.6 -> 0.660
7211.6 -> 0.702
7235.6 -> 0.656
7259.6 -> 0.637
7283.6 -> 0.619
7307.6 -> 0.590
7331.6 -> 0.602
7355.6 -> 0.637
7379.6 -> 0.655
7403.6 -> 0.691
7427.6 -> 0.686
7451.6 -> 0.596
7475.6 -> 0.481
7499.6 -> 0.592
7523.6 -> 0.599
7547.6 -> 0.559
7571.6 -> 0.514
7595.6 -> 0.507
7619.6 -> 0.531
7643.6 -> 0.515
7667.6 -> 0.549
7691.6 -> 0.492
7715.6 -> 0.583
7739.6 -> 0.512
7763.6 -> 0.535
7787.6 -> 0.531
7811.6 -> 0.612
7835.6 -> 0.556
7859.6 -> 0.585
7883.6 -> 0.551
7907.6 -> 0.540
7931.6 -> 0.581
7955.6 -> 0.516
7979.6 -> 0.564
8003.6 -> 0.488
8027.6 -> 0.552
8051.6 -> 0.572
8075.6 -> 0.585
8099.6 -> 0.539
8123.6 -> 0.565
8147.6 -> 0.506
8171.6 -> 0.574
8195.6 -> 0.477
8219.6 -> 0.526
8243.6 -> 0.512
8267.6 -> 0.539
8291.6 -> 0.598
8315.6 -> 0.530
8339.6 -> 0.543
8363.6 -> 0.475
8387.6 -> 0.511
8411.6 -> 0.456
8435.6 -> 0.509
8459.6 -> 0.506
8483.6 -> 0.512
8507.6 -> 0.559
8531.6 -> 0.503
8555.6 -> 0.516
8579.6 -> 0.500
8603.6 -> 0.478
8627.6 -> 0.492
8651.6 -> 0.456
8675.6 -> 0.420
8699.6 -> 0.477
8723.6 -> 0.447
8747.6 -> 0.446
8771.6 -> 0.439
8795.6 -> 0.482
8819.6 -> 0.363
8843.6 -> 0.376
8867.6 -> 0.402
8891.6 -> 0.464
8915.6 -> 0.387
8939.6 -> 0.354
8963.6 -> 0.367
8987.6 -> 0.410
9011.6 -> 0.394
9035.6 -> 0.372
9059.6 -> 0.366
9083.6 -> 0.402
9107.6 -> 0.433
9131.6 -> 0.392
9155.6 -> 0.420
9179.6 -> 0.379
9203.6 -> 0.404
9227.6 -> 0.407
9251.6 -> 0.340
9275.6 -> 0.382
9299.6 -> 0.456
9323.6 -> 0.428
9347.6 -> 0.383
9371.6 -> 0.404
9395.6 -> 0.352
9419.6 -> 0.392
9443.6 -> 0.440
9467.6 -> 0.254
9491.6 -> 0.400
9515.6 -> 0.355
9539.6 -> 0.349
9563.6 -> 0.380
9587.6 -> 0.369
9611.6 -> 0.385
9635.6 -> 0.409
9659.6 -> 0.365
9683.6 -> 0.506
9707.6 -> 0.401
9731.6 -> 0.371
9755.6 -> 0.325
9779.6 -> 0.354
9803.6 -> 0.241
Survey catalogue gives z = 1.50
